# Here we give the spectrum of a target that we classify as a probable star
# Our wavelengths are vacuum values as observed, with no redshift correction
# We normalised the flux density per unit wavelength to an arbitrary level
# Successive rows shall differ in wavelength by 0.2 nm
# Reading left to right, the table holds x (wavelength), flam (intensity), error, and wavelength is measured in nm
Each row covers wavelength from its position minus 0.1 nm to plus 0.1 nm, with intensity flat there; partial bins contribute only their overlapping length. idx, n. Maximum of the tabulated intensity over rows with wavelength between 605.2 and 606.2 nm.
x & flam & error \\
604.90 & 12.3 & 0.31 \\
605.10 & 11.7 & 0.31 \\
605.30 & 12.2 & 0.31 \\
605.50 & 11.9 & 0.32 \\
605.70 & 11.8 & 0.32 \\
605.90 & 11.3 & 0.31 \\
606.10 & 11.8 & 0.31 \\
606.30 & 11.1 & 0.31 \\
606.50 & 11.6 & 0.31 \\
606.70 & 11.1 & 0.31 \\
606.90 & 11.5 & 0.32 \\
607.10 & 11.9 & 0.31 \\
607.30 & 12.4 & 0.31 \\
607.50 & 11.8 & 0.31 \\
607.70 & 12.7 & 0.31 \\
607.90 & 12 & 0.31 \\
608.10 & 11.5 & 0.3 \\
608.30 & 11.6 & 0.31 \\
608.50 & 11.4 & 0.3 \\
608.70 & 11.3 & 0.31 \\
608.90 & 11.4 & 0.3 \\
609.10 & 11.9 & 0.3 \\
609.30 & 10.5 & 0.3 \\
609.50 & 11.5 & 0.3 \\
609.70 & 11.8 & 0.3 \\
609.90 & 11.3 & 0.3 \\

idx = 12.2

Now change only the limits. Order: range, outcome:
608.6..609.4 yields 11.9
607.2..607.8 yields 12.7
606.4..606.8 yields 11.6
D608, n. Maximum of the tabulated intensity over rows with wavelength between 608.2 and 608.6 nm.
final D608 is 11.6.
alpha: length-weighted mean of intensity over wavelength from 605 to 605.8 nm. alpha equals 11.9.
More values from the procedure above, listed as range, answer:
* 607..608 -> 12.2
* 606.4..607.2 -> 11.5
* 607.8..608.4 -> 11.7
